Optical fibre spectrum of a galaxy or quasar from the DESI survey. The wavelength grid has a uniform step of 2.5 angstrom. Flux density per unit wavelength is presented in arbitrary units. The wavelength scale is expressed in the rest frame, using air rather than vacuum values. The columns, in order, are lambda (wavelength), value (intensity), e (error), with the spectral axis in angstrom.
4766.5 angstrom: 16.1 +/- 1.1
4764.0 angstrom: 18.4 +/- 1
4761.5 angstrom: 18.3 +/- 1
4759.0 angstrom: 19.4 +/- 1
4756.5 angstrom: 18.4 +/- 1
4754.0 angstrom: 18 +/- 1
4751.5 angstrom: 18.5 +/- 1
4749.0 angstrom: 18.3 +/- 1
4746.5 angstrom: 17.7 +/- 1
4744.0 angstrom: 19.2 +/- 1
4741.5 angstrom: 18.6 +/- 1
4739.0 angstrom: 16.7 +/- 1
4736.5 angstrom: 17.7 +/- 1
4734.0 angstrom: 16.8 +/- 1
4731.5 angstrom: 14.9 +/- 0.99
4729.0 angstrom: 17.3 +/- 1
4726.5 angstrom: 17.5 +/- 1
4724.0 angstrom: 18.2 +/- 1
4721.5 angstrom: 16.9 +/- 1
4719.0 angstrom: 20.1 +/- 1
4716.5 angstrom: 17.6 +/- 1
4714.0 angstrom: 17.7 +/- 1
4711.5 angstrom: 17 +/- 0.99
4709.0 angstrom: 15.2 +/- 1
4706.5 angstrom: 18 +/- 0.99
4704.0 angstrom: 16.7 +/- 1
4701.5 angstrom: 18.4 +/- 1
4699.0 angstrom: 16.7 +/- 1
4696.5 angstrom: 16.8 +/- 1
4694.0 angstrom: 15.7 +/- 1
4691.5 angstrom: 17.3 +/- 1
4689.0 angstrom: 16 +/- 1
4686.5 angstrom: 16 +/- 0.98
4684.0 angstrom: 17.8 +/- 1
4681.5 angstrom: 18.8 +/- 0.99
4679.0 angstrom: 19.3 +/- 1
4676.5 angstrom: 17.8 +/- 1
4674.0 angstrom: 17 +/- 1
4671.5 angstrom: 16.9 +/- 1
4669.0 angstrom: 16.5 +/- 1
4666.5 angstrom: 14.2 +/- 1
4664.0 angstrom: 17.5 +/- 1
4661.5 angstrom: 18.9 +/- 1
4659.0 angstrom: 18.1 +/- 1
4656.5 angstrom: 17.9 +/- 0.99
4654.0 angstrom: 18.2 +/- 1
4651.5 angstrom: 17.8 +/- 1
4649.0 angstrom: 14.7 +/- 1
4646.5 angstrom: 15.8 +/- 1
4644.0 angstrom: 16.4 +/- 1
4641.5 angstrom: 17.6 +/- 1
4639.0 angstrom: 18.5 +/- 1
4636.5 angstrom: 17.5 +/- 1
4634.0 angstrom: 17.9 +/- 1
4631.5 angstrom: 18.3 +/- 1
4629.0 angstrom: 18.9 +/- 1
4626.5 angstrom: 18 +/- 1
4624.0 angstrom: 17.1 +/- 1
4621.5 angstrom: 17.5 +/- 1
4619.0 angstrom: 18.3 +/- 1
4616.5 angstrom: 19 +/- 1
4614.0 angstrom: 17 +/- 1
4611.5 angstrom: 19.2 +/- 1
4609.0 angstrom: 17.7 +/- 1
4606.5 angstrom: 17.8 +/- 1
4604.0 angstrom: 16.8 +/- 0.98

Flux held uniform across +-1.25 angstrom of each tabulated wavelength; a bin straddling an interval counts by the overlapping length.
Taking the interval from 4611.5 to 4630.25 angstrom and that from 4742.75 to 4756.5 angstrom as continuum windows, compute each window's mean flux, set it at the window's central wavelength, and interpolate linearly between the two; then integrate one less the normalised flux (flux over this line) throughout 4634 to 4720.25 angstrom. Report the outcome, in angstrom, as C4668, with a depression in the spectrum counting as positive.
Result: 4.4 angstrom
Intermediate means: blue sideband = 18.1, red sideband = 18.3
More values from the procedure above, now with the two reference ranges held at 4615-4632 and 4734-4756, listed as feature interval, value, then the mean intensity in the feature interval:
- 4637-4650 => 1.0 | 16.7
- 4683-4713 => 2.1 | 16.8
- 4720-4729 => 0.2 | 17.6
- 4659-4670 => 0.7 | 16.9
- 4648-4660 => 0.5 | 17.4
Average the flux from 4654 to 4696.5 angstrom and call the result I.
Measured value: 17.2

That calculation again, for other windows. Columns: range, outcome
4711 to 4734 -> 17.4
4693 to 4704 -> 16.9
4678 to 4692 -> 17.5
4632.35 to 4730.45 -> 17.3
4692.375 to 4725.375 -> 17.3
